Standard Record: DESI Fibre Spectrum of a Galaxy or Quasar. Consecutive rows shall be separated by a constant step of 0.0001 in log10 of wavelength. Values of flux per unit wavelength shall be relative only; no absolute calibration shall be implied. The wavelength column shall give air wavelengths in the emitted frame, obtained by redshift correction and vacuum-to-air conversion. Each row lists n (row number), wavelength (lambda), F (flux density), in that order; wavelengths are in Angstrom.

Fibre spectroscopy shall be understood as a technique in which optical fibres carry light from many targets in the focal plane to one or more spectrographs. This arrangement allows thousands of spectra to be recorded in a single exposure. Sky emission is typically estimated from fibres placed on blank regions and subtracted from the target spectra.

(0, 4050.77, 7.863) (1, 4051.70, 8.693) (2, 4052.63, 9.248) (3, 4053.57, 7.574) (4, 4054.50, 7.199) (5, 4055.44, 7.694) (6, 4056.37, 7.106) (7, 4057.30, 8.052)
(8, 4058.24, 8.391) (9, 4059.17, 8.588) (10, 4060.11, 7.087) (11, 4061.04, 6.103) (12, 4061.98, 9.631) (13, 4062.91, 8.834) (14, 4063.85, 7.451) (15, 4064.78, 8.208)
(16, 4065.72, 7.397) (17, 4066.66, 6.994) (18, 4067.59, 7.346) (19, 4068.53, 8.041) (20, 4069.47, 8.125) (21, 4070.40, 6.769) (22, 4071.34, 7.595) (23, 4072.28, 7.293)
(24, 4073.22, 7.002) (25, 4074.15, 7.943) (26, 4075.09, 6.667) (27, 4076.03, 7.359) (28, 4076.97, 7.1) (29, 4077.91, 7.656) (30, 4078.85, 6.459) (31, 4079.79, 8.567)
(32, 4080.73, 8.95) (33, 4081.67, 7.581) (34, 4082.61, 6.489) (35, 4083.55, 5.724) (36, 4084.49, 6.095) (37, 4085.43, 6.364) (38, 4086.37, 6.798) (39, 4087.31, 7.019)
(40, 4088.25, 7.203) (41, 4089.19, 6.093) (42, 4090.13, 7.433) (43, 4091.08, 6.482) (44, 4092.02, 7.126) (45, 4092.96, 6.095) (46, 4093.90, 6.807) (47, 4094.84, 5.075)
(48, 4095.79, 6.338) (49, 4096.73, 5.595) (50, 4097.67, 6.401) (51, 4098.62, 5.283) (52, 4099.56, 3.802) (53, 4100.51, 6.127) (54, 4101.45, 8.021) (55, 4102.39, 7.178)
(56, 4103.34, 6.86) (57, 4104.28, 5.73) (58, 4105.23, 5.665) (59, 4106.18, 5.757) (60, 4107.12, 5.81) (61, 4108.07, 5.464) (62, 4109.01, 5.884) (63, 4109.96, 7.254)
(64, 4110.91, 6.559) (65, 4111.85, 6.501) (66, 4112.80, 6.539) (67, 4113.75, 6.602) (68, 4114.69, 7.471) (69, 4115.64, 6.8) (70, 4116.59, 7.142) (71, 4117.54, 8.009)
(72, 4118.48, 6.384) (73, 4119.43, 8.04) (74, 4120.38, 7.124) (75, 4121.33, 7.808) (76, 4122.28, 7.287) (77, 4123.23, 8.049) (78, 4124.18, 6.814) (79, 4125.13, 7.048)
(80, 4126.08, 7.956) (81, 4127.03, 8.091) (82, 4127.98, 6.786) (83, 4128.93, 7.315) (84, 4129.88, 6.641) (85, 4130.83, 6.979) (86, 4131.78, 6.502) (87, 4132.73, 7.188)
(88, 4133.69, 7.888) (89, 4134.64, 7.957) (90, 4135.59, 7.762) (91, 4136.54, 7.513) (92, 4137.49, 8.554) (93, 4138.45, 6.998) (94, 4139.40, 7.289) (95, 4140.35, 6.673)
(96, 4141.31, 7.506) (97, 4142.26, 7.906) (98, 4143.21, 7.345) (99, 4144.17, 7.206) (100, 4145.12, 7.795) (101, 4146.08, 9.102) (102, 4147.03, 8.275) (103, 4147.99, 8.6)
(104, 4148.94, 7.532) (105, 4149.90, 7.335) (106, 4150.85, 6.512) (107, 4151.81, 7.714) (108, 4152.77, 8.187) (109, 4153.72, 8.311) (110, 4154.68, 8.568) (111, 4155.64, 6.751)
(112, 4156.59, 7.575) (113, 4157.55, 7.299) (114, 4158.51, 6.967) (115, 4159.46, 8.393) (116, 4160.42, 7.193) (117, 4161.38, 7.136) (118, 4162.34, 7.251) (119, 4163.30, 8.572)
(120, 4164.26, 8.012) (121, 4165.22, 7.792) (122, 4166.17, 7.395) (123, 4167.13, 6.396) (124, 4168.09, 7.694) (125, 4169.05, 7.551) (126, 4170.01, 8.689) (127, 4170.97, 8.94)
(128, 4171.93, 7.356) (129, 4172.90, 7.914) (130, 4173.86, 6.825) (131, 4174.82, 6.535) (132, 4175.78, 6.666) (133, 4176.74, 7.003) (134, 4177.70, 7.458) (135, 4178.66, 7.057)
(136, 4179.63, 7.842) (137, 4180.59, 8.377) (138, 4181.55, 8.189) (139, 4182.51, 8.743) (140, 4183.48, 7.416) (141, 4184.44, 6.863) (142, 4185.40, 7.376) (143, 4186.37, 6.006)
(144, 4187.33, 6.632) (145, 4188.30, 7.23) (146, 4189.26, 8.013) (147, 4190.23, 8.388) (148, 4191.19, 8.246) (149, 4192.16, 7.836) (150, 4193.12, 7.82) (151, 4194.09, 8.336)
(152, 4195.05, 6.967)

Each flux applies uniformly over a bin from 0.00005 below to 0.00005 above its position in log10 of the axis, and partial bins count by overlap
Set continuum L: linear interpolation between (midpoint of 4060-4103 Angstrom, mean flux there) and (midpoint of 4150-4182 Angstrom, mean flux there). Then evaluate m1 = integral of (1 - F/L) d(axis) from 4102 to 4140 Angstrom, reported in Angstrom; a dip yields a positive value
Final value 1.3 Angstrom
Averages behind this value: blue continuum 6.99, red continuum 7.58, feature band 7.03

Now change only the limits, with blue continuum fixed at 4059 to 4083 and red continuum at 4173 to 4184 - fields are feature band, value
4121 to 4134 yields 0.4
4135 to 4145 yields 0.0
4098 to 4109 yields 2.3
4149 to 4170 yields -0.2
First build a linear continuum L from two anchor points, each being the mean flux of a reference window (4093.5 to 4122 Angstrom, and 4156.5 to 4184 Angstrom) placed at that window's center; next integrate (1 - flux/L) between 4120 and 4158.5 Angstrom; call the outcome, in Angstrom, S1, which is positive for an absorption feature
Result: -2.7 Angstrom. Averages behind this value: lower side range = 6.47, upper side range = 7.59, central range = 7.54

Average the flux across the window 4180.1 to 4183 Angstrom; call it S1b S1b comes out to 8.44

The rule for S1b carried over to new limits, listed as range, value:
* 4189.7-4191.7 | 8.28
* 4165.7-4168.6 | 7.16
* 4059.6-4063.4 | 7.91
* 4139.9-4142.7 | 7.35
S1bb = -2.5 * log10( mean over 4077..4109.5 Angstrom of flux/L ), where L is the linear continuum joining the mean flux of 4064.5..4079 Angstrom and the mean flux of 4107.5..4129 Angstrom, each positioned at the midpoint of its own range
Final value 0.12 mag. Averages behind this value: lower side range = 7.38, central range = 6.48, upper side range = 7.07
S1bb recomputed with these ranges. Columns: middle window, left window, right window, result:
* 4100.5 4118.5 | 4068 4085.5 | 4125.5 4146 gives 0.12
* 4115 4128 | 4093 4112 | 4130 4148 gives -0.08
